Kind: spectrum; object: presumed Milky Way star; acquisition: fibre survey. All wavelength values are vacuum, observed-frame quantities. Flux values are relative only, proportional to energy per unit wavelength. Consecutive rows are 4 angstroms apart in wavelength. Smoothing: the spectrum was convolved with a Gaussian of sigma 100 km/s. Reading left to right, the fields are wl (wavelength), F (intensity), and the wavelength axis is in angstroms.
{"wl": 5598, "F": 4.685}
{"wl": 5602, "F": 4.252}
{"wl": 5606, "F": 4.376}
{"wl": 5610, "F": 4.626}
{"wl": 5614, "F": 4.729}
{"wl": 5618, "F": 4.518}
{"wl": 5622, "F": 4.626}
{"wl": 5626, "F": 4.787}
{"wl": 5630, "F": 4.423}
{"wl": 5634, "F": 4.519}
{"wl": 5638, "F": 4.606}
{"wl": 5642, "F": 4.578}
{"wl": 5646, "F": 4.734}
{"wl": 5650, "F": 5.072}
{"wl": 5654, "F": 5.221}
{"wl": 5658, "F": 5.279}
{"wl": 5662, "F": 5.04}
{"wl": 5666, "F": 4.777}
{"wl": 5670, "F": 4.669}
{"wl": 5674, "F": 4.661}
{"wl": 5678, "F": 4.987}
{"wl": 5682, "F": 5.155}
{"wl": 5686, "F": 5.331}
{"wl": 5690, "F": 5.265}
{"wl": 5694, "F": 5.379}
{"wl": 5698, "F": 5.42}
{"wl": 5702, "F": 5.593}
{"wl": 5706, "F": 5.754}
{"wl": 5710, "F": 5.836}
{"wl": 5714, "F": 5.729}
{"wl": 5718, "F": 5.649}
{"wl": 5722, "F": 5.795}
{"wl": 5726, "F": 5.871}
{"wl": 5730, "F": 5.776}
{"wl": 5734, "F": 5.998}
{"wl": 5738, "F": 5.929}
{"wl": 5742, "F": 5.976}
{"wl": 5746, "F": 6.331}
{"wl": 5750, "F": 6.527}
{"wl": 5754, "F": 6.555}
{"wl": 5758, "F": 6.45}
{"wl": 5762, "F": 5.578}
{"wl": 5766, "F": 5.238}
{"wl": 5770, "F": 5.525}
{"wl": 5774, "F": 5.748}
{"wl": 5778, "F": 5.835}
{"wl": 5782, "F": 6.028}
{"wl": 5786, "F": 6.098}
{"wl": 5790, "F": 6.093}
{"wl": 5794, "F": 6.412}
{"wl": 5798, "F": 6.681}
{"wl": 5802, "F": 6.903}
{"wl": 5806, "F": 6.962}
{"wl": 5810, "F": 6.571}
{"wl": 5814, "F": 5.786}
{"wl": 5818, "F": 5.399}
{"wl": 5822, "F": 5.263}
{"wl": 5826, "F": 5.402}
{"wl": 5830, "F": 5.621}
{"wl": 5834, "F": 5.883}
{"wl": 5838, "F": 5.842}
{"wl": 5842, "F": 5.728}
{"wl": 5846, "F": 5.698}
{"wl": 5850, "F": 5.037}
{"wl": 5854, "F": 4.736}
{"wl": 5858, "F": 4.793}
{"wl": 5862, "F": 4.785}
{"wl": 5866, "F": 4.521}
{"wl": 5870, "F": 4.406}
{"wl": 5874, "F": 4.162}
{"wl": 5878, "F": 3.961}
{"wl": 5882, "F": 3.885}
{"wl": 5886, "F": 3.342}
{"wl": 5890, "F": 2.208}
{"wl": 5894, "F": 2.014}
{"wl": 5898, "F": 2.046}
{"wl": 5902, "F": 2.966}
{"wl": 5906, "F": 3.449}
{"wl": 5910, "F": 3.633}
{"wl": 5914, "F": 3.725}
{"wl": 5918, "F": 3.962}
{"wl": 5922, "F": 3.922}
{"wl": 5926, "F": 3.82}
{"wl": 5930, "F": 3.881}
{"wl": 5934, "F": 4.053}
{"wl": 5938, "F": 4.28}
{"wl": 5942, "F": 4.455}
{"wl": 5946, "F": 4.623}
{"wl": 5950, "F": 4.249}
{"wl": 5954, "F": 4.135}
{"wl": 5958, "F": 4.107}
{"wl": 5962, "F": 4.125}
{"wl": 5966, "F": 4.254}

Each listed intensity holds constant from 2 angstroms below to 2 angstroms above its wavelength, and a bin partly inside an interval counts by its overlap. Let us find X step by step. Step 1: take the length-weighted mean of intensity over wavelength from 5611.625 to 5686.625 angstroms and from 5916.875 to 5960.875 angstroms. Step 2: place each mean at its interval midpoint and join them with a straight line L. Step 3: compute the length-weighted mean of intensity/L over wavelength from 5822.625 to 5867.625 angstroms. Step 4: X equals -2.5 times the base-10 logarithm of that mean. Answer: -0.21 mag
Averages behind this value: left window 4.82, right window 4.14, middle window 5.28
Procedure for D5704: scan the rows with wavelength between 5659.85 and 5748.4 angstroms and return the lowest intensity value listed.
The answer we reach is 4.661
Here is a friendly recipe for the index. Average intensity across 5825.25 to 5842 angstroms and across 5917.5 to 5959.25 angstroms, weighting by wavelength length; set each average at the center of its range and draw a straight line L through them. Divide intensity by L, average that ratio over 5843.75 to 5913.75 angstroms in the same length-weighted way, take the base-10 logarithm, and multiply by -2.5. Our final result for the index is 0.30 mag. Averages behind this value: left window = 5.71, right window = 4.14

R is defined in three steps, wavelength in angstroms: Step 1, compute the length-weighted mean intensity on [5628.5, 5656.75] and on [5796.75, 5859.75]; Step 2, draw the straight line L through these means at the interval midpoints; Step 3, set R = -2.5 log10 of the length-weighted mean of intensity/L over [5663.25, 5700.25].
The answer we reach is -0.02 mag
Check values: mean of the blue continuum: 4.76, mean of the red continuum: 5.76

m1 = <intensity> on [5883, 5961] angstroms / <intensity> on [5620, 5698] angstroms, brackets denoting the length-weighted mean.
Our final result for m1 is 0.74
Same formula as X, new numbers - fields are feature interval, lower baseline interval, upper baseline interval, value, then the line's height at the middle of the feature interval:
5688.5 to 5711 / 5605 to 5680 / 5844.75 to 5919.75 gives -0.216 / 4.54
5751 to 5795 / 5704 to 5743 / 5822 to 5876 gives -0.078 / 5.55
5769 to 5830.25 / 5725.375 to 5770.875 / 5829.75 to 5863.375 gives -0.072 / 5.65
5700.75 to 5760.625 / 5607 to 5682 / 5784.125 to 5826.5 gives -0.087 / 5.52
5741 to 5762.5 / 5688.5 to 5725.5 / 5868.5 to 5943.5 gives -0.216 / 5.16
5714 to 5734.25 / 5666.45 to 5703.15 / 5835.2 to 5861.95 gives -0.123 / 5.17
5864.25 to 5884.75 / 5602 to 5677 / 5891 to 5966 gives -0.061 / 3.92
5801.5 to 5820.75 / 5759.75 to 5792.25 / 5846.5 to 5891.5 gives -0.196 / 5.2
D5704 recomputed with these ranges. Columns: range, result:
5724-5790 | 5.238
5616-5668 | 4.423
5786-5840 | 5.263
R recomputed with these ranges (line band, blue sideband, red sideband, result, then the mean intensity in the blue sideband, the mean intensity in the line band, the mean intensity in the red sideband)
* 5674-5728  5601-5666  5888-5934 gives -0.249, 4.72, 5.49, 3.27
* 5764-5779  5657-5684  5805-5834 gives -0.007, 4.93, 5.57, 5.82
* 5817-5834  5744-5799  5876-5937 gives -0.100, 6.07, 5.48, 3.41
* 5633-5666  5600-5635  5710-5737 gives 0.009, 4.54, 4.89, 5.81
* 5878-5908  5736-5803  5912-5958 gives 0.498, 6.1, 2.92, 4.1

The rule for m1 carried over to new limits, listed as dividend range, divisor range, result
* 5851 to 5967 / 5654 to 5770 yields 0.70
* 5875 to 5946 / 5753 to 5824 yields 0.59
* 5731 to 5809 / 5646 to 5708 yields 1.19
